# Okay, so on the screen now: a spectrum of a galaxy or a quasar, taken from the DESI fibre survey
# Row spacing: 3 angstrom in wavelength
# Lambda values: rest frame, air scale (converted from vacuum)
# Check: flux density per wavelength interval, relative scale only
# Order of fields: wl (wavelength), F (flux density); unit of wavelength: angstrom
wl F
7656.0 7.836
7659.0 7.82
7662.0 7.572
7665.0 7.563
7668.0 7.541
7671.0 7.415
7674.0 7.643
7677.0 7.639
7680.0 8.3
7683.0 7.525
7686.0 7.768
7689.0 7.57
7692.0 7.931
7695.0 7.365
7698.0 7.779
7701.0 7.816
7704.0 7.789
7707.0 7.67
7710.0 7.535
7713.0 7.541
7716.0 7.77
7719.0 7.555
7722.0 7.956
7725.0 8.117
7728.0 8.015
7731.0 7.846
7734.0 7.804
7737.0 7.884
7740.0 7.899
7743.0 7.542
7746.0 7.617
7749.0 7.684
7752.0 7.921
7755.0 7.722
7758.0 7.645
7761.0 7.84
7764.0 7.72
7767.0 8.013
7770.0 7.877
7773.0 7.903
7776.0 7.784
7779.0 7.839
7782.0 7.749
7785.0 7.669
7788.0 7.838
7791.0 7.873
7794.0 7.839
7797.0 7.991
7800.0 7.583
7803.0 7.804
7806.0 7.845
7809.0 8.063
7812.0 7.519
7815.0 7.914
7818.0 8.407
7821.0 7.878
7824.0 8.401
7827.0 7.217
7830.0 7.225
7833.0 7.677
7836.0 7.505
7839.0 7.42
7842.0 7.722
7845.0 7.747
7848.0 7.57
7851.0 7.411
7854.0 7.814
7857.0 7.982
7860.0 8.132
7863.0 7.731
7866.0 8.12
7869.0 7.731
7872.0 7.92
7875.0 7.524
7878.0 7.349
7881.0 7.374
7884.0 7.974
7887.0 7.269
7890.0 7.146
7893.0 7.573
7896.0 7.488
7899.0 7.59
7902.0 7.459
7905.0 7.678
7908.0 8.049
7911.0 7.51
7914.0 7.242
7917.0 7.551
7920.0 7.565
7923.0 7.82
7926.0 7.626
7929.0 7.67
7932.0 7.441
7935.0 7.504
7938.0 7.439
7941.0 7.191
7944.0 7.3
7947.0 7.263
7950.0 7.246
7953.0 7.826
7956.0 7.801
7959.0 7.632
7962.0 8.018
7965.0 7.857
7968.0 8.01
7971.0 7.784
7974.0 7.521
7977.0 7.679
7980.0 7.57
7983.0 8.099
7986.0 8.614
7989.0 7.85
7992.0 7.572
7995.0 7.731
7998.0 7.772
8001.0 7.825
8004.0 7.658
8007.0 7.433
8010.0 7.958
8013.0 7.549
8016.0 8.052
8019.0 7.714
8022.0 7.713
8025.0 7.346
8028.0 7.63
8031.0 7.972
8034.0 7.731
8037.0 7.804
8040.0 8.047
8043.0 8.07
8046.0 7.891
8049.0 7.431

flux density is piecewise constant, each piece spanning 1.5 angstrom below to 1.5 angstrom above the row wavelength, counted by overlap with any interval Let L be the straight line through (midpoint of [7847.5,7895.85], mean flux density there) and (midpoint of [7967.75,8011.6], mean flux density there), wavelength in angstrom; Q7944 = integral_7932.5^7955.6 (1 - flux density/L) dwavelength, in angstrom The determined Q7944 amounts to 0.98 angstrom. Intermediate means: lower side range 7.66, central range 7.42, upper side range 7.8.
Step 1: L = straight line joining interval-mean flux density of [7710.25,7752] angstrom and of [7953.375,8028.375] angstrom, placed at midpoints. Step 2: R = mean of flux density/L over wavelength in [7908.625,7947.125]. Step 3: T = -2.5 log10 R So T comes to 0.04 mag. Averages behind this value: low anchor 7.78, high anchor 7.78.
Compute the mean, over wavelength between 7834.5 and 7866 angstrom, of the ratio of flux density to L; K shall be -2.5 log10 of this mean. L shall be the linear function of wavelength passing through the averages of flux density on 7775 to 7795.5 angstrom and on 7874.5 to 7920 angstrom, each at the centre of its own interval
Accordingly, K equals -0.01 mag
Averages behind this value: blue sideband 7.8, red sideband 7.52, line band 7.72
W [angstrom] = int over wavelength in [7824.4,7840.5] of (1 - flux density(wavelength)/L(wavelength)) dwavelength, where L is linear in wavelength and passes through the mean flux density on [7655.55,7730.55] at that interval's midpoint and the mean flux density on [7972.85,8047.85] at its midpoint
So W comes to 0.6 angstrom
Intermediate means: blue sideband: 7.72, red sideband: 7.79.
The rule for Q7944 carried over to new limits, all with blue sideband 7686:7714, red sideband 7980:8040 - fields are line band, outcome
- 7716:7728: -0.31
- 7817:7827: -0.45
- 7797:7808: -0.11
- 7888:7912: 0.60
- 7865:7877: -0.08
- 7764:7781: -0.36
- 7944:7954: 0.47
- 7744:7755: -0.05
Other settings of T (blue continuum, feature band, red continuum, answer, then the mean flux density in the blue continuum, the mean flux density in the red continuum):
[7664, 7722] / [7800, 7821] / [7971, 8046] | -0.02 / 7.68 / 7.79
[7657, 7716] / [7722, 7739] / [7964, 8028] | -0.03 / 7.68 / 7.77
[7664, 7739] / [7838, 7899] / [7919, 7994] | 0.01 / 7.74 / 7.68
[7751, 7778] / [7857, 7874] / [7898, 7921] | -0.04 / 7.82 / 7.58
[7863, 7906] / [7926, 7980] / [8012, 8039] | 0.01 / 7.59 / 7.73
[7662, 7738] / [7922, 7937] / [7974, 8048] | 0.03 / 7.73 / 7.8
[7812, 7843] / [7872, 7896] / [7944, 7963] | 0.03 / 7.73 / 7.59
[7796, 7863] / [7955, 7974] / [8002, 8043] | -0.01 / 7.76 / 7.75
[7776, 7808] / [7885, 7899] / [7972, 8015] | 0.05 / 7.81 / 7.78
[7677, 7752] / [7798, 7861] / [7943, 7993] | 0.00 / 7.76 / 7.75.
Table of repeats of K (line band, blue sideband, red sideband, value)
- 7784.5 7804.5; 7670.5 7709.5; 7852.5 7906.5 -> -0.02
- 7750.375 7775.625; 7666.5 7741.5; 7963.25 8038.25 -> -0.01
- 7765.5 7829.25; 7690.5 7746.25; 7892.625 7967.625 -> -0.02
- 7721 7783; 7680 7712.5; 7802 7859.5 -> -0.01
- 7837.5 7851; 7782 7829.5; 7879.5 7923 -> 0.02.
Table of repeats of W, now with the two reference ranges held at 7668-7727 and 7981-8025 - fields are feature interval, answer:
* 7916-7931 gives 0.3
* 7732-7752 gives -0.1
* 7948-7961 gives 0.3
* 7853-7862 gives -0.2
